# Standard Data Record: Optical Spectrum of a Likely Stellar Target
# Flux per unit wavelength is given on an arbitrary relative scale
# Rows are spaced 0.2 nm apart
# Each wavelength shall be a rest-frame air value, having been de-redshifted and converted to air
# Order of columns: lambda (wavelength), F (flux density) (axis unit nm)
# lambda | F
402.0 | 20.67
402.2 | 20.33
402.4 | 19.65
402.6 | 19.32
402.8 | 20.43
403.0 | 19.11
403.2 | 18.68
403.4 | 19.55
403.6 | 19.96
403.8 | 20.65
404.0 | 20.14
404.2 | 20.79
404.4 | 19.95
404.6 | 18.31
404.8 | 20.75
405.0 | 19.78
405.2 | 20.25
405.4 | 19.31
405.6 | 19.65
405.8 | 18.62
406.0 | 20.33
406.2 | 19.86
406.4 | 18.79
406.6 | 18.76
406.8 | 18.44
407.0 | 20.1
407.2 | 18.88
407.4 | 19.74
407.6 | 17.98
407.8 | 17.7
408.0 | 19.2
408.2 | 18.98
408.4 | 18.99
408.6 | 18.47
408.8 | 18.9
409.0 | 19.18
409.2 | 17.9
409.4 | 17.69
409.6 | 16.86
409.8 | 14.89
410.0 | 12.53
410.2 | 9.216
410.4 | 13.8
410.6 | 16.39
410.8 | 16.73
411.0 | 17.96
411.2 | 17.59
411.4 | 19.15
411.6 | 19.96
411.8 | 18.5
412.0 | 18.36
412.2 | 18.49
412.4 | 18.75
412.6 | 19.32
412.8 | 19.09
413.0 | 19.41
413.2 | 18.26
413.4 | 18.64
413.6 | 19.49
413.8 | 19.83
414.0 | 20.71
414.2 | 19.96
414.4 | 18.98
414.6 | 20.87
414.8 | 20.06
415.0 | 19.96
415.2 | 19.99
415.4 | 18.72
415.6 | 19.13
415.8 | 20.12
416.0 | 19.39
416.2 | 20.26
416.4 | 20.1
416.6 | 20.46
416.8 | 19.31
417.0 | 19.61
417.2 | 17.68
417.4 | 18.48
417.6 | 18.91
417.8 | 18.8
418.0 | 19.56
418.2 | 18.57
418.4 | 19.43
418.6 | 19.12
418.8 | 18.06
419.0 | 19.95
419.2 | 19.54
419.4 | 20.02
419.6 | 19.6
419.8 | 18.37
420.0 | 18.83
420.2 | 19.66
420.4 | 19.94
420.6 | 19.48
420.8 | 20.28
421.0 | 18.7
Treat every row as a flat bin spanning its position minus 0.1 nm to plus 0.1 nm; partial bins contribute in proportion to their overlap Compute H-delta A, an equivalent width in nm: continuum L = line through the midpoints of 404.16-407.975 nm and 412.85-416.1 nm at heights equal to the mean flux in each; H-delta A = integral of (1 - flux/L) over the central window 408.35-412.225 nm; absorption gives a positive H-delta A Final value 0.49 nm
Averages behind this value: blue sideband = 19.3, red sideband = 19.6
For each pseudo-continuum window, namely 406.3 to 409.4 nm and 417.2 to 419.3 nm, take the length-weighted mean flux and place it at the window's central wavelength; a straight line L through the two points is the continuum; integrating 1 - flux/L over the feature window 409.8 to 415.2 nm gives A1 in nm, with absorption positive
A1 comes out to 0.21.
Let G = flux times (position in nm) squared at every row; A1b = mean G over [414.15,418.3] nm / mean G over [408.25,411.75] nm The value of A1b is 1.2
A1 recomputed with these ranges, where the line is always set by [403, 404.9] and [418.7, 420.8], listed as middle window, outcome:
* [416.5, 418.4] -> 0.04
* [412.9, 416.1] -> -0.01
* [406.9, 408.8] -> 0.08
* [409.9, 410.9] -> 0.30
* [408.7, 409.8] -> 0.10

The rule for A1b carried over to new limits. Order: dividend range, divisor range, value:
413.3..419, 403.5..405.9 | 1.04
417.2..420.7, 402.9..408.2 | 1.05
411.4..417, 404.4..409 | 1.05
